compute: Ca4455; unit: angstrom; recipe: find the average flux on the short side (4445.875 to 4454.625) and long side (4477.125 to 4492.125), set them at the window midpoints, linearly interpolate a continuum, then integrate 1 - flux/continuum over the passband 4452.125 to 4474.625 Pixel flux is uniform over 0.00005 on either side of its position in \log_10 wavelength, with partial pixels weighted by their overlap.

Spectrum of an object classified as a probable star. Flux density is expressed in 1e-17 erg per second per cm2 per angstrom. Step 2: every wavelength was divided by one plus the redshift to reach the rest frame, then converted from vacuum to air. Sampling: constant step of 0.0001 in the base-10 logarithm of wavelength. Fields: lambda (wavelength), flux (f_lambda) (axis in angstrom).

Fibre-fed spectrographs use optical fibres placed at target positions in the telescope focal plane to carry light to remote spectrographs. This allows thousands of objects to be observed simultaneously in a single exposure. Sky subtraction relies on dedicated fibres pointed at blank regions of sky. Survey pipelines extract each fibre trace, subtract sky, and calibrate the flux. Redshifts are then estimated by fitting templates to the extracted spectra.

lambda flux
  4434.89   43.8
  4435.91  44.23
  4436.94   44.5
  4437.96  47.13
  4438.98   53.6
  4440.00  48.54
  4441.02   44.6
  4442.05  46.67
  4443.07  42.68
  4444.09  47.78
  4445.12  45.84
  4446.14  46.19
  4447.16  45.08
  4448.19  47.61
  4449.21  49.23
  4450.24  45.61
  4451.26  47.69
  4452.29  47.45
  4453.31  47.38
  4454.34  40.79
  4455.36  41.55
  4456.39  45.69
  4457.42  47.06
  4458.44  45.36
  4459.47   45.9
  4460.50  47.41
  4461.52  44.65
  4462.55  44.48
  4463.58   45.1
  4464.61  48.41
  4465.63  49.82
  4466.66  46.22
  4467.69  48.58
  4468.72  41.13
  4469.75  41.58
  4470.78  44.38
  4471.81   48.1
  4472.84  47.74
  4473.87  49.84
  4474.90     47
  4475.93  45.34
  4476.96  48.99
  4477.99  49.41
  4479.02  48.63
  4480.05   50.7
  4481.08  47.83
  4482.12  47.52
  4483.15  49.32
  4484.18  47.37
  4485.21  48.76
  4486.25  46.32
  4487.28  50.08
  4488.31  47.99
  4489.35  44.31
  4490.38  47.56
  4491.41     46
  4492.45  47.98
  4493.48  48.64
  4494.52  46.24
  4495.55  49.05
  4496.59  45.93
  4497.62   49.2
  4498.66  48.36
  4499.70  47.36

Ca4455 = 0.59 angstrom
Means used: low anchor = 46.5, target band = 45.8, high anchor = 48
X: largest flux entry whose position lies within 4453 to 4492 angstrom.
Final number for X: 50.7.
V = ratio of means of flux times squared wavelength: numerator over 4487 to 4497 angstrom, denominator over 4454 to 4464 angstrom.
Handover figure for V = 1.07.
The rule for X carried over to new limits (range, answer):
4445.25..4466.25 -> 49.82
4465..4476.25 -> 49.84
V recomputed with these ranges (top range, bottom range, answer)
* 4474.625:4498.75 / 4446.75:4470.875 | 1.06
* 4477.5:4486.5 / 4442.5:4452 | 1.06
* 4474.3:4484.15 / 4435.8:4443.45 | 1.05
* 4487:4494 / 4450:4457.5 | 1.06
